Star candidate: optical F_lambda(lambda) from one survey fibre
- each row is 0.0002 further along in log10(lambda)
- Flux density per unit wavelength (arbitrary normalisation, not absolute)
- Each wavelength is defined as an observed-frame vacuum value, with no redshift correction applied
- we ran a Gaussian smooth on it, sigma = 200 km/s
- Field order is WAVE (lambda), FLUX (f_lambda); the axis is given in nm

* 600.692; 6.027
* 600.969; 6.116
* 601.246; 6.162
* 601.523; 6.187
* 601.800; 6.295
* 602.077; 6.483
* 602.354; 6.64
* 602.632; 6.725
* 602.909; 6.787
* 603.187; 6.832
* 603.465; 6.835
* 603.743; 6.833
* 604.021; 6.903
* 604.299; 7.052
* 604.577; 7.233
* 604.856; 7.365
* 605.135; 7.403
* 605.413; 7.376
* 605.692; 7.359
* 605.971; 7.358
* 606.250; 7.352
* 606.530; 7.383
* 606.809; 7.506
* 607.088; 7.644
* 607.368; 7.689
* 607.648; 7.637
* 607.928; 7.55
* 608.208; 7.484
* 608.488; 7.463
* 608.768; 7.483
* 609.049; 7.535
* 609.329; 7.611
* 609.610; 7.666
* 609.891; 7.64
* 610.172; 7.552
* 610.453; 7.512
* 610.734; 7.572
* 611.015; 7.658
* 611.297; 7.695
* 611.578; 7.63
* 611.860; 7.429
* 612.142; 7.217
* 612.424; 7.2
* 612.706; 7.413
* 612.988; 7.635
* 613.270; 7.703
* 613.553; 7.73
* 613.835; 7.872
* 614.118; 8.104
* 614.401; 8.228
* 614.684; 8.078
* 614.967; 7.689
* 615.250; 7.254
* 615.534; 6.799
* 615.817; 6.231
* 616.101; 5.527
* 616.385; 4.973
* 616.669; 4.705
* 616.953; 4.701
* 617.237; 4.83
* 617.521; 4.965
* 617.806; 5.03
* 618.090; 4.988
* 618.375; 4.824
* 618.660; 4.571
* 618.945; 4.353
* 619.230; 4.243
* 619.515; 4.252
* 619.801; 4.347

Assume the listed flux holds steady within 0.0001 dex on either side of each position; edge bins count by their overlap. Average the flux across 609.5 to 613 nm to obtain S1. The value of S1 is 7.52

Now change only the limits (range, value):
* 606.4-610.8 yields 7.56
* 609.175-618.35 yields 6.87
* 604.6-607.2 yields 7.41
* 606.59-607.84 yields 7.6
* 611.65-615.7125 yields 7.59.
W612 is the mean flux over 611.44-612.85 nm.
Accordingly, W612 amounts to 7.38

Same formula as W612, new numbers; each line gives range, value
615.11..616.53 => 6.15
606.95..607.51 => 7.66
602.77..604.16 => 6.84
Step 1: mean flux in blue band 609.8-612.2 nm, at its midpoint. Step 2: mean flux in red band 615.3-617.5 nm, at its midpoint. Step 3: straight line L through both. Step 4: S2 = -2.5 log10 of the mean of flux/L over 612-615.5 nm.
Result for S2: -0.18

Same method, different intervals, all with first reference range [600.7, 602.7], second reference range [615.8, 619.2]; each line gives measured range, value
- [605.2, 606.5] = -0.23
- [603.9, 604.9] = -0.17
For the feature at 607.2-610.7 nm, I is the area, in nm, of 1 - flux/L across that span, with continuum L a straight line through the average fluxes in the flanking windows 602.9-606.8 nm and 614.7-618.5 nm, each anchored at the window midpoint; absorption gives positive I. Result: -0.49 nm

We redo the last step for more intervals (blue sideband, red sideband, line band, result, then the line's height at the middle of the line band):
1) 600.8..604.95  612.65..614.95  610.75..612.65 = 0.04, 7.63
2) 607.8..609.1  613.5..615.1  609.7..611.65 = 0.02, 7.68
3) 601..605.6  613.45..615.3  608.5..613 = 0.00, 7.53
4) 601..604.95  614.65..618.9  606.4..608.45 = -0.39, 6.35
